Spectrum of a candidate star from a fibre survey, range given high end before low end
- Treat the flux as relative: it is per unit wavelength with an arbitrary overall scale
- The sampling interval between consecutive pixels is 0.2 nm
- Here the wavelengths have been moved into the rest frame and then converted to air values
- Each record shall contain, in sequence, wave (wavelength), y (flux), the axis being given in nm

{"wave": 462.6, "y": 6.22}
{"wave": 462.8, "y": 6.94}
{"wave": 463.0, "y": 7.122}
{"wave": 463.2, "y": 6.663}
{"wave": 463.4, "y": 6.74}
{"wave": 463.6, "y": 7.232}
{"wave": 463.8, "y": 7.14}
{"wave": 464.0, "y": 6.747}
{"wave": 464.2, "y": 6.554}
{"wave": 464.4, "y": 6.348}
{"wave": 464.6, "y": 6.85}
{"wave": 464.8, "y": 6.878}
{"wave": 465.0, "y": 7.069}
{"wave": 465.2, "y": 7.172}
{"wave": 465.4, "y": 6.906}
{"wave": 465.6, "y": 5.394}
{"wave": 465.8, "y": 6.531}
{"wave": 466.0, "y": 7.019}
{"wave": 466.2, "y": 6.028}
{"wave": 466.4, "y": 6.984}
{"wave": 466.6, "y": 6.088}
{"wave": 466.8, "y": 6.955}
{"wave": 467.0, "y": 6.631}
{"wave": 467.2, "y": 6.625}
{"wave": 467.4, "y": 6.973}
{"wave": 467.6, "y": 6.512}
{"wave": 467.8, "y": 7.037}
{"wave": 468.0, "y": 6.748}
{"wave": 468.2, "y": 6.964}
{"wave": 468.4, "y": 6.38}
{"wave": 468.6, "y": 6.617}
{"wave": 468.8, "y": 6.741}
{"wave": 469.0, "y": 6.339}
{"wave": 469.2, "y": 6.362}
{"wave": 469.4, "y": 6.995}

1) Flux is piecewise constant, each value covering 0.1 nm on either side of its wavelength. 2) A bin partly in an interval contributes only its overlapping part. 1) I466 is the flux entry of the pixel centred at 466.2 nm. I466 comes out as 6.028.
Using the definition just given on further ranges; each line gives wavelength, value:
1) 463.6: 7.232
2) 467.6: 6.512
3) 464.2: 6.554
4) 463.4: 6.74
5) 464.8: 6.878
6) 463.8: 7.14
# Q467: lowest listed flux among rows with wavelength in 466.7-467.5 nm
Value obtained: 6.625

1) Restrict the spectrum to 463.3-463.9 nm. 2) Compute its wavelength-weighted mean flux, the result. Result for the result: 7.04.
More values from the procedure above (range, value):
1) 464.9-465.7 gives 6.64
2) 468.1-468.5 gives 6.67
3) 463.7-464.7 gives 6.73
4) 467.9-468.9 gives 6.69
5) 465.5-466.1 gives 6.31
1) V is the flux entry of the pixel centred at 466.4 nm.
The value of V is 6.984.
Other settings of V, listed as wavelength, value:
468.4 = 6.38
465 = 7.069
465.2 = 7.172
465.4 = 6.906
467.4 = 6.973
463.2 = 6.663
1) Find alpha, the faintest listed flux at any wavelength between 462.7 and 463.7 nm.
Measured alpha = 6.663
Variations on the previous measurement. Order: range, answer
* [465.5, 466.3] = 5.394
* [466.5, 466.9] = 6.088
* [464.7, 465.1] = 6.878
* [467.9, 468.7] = 6.38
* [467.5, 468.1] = 6.512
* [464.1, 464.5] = 6.348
